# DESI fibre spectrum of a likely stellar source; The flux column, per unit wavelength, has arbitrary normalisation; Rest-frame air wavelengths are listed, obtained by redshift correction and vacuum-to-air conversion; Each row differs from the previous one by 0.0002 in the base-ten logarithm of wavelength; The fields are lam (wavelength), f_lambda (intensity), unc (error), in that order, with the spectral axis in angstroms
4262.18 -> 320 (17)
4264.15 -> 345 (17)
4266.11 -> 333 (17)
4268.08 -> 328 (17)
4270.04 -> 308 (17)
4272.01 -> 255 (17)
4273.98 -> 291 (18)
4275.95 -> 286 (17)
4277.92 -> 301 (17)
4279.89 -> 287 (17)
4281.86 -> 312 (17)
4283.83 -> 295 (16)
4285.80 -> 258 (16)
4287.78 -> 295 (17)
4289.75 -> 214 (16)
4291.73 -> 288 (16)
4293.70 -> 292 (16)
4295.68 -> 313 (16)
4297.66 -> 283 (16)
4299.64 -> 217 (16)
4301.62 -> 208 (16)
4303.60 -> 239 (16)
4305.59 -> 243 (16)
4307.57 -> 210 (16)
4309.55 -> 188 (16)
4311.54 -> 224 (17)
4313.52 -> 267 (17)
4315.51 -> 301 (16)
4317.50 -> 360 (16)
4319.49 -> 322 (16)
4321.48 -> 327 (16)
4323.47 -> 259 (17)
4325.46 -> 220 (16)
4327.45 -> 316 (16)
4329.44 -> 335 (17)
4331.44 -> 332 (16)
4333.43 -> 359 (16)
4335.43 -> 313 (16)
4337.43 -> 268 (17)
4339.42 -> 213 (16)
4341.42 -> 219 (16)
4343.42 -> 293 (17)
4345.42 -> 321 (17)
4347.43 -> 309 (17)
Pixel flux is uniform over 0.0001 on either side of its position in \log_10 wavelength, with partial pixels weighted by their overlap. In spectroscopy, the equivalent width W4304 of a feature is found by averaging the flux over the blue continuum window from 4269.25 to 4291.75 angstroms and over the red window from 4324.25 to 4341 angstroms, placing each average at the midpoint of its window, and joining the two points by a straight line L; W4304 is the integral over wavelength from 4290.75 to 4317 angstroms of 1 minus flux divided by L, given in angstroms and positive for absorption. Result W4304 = 2.97 angstroms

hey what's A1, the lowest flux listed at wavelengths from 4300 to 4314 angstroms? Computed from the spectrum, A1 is 188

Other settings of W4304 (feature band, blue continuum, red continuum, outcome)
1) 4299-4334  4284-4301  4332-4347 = 0.7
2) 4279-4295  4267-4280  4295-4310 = -0.8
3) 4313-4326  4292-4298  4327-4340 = 0.3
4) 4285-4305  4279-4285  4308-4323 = 2.1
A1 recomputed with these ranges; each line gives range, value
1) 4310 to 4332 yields 220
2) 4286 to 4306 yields 208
